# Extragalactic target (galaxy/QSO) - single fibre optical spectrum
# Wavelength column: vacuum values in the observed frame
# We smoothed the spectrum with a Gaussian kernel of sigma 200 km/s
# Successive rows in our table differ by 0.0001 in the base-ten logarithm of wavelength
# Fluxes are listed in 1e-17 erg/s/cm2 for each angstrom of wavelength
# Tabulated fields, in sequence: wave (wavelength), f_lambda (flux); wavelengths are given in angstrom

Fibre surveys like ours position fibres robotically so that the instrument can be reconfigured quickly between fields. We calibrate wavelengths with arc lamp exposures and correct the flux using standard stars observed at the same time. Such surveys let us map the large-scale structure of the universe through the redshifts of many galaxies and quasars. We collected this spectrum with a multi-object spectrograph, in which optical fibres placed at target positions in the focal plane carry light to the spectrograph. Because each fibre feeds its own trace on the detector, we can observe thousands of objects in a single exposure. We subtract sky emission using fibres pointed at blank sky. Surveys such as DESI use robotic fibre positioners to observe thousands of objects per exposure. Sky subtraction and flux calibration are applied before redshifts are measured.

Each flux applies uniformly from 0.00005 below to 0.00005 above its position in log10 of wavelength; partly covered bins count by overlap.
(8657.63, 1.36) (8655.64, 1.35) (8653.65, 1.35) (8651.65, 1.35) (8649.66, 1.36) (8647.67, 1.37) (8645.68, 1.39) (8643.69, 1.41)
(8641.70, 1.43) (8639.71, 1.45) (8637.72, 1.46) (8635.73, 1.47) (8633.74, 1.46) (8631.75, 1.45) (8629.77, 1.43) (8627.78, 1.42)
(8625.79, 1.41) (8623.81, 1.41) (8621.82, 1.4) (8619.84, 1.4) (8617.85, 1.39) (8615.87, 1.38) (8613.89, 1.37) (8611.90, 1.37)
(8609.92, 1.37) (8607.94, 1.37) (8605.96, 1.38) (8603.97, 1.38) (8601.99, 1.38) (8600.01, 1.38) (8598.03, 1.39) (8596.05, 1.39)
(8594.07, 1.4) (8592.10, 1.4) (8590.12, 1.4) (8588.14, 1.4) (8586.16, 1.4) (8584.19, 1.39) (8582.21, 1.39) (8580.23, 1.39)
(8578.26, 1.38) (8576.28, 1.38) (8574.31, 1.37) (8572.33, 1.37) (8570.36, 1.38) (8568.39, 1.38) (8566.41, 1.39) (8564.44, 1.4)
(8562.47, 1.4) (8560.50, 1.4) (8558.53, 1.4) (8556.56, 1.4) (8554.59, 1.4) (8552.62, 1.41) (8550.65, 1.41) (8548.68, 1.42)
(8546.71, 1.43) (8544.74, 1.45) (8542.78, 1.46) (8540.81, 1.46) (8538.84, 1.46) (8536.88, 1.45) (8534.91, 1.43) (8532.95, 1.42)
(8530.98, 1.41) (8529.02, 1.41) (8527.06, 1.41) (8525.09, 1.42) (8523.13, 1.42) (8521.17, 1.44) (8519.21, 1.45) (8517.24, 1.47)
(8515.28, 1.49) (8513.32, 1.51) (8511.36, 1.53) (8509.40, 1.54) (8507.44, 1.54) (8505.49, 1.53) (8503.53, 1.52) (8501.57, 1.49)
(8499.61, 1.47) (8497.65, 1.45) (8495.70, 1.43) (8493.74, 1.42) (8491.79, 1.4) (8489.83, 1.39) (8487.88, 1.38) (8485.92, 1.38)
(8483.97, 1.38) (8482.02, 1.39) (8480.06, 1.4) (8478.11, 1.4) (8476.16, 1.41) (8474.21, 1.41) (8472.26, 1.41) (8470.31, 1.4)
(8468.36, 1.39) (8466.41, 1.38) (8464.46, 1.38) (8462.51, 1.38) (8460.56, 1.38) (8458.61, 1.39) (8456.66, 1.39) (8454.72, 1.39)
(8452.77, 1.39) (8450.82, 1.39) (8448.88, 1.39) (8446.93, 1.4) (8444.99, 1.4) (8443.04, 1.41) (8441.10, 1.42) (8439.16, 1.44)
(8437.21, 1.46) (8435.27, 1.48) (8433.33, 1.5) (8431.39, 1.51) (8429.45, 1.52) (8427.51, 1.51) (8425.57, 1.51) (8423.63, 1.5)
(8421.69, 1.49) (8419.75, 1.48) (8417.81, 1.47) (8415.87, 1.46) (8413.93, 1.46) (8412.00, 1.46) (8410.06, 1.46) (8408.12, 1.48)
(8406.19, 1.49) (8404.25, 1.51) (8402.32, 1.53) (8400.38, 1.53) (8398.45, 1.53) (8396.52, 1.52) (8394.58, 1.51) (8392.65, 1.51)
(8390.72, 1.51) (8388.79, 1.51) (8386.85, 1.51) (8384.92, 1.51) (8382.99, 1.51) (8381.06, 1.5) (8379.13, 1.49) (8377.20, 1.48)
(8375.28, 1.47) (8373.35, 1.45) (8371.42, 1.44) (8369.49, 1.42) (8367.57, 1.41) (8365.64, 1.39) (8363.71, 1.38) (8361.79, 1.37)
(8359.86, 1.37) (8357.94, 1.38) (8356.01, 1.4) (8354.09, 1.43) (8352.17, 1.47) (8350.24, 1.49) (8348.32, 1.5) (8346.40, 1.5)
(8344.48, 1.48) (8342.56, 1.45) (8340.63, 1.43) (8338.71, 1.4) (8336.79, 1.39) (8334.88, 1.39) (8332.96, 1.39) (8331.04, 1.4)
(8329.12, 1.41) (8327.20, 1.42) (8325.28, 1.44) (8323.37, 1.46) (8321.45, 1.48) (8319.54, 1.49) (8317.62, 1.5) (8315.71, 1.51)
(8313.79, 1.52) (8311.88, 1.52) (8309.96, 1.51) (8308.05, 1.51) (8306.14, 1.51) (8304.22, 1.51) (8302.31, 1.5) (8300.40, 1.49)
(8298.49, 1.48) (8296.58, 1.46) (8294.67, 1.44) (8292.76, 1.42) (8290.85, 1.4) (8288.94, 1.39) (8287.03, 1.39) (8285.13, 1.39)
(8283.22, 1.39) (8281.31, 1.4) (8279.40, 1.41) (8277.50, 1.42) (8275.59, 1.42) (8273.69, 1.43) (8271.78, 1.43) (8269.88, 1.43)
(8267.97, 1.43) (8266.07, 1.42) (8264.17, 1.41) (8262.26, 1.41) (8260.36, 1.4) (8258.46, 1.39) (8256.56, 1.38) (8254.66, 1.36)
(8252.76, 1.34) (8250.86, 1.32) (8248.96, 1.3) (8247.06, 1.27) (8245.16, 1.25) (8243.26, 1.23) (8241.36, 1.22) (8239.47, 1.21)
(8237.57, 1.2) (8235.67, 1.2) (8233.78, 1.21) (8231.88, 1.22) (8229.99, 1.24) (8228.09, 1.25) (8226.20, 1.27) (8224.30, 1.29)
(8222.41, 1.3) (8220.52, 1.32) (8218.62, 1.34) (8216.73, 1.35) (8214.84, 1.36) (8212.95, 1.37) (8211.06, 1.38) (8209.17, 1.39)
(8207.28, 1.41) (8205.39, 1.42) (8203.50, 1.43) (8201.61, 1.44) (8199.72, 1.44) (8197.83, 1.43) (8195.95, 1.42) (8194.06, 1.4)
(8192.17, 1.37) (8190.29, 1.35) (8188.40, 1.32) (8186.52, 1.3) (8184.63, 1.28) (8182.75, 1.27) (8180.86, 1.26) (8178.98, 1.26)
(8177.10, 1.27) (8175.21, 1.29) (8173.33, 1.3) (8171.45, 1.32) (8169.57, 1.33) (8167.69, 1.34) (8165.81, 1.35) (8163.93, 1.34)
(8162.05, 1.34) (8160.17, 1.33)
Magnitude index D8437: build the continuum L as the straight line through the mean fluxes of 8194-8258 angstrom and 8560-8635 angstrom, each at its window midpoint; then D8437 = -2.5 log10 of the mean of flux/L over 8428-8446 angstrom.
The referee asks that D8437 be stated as -0.08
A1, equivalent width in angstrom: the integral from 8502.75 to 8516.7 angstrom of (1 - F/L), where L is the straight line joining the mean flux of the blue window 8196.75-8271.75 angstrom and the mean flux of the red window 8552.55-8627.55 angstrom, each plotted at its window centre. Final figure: -1.5 angstrom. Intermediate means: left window 1.34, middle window 1.52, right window 1.39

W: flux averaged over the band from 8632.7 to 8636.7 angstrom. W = 1.46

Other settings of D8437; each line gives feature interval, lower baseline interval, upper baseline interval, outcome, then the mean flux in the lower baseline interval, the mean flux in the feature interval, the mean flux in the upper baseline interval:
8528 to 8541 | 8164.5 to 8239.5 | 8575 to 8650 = -0.037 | 1.32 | 1.43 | 1.4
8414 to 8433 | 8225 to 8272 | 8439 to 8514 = -0.072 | 1.31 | 1.49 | 1.42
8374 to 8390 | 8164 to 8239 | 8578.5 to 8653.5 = -0.106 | 1.32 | 1.5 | 1.4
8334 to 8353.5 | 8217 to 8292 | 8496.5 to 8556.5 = -0.058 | 1.34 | 1.45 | 1.46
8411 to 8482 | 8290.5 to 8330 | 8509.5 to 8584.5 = 0.010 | 1.48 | 1.43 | 1.42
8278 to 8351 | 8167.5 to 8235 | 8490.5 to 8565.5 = -0.062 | 1.33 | 1.45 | 1.45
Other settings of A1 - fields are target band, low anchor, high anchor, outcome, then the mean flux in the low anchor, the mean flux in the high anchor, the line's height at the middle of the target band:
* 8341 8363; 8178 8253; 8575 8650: -1.5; 1.32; 1.4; 1.34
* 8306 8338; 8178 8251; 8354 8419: -1.1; 1.31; 1.47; 1.41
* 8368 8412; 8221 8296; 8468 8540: -3.1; 1.34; 1.44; 1.39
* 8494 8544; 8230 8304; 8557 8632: -2.8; 1.36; 1.39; 1.39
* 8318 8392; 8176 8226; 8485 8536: -2.4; 1.35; 1.45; 1.4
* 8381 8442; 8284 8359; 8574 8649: -2.4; 1.45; 1.4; 1.44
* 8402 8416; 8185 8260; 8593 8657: -1.3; 1.33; 1.4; 1.36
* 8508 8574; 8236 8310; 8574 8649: -1.6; 1.39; 1.4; 1.4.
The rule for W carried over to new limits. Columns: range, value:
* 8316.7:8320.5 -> 1.5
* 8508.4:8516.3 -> 1.52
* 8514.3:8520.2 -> 1.47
